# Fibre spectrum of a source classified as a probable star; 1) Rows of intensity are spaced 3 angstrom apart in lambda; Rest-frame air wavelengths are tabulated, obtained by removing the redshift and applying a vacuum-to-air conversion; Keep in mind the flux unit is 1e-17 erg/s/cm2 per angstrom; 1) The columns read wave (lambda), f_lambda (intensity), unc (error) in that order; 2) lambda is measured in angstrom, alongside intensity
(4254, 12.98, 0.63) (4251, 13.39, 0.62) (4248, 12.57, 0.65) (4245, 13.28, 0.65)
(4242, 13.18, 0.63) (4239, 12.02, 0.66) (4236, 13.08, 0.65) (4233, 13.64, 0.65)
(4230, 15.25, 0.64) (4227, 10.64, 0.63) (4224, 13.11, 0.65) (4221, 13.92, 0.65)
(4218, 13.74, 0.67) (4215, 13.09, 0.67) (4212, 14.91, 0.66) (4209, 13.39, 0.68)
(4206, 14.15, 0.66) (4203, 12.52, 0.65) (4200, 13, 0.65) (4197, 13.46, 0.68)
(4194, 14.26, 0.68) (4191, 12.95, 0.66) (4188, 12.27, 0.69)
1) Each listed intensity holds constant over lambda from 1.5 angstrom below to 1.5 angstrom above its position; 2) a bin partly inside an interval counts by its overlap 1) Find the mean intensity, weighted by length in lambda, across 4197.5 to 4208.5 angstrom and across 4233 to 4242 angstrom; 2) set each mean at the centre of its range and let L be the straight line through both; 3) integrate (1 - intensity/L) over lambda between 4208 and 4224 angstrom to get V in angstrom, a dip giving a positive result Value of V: -0.80 angstrom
